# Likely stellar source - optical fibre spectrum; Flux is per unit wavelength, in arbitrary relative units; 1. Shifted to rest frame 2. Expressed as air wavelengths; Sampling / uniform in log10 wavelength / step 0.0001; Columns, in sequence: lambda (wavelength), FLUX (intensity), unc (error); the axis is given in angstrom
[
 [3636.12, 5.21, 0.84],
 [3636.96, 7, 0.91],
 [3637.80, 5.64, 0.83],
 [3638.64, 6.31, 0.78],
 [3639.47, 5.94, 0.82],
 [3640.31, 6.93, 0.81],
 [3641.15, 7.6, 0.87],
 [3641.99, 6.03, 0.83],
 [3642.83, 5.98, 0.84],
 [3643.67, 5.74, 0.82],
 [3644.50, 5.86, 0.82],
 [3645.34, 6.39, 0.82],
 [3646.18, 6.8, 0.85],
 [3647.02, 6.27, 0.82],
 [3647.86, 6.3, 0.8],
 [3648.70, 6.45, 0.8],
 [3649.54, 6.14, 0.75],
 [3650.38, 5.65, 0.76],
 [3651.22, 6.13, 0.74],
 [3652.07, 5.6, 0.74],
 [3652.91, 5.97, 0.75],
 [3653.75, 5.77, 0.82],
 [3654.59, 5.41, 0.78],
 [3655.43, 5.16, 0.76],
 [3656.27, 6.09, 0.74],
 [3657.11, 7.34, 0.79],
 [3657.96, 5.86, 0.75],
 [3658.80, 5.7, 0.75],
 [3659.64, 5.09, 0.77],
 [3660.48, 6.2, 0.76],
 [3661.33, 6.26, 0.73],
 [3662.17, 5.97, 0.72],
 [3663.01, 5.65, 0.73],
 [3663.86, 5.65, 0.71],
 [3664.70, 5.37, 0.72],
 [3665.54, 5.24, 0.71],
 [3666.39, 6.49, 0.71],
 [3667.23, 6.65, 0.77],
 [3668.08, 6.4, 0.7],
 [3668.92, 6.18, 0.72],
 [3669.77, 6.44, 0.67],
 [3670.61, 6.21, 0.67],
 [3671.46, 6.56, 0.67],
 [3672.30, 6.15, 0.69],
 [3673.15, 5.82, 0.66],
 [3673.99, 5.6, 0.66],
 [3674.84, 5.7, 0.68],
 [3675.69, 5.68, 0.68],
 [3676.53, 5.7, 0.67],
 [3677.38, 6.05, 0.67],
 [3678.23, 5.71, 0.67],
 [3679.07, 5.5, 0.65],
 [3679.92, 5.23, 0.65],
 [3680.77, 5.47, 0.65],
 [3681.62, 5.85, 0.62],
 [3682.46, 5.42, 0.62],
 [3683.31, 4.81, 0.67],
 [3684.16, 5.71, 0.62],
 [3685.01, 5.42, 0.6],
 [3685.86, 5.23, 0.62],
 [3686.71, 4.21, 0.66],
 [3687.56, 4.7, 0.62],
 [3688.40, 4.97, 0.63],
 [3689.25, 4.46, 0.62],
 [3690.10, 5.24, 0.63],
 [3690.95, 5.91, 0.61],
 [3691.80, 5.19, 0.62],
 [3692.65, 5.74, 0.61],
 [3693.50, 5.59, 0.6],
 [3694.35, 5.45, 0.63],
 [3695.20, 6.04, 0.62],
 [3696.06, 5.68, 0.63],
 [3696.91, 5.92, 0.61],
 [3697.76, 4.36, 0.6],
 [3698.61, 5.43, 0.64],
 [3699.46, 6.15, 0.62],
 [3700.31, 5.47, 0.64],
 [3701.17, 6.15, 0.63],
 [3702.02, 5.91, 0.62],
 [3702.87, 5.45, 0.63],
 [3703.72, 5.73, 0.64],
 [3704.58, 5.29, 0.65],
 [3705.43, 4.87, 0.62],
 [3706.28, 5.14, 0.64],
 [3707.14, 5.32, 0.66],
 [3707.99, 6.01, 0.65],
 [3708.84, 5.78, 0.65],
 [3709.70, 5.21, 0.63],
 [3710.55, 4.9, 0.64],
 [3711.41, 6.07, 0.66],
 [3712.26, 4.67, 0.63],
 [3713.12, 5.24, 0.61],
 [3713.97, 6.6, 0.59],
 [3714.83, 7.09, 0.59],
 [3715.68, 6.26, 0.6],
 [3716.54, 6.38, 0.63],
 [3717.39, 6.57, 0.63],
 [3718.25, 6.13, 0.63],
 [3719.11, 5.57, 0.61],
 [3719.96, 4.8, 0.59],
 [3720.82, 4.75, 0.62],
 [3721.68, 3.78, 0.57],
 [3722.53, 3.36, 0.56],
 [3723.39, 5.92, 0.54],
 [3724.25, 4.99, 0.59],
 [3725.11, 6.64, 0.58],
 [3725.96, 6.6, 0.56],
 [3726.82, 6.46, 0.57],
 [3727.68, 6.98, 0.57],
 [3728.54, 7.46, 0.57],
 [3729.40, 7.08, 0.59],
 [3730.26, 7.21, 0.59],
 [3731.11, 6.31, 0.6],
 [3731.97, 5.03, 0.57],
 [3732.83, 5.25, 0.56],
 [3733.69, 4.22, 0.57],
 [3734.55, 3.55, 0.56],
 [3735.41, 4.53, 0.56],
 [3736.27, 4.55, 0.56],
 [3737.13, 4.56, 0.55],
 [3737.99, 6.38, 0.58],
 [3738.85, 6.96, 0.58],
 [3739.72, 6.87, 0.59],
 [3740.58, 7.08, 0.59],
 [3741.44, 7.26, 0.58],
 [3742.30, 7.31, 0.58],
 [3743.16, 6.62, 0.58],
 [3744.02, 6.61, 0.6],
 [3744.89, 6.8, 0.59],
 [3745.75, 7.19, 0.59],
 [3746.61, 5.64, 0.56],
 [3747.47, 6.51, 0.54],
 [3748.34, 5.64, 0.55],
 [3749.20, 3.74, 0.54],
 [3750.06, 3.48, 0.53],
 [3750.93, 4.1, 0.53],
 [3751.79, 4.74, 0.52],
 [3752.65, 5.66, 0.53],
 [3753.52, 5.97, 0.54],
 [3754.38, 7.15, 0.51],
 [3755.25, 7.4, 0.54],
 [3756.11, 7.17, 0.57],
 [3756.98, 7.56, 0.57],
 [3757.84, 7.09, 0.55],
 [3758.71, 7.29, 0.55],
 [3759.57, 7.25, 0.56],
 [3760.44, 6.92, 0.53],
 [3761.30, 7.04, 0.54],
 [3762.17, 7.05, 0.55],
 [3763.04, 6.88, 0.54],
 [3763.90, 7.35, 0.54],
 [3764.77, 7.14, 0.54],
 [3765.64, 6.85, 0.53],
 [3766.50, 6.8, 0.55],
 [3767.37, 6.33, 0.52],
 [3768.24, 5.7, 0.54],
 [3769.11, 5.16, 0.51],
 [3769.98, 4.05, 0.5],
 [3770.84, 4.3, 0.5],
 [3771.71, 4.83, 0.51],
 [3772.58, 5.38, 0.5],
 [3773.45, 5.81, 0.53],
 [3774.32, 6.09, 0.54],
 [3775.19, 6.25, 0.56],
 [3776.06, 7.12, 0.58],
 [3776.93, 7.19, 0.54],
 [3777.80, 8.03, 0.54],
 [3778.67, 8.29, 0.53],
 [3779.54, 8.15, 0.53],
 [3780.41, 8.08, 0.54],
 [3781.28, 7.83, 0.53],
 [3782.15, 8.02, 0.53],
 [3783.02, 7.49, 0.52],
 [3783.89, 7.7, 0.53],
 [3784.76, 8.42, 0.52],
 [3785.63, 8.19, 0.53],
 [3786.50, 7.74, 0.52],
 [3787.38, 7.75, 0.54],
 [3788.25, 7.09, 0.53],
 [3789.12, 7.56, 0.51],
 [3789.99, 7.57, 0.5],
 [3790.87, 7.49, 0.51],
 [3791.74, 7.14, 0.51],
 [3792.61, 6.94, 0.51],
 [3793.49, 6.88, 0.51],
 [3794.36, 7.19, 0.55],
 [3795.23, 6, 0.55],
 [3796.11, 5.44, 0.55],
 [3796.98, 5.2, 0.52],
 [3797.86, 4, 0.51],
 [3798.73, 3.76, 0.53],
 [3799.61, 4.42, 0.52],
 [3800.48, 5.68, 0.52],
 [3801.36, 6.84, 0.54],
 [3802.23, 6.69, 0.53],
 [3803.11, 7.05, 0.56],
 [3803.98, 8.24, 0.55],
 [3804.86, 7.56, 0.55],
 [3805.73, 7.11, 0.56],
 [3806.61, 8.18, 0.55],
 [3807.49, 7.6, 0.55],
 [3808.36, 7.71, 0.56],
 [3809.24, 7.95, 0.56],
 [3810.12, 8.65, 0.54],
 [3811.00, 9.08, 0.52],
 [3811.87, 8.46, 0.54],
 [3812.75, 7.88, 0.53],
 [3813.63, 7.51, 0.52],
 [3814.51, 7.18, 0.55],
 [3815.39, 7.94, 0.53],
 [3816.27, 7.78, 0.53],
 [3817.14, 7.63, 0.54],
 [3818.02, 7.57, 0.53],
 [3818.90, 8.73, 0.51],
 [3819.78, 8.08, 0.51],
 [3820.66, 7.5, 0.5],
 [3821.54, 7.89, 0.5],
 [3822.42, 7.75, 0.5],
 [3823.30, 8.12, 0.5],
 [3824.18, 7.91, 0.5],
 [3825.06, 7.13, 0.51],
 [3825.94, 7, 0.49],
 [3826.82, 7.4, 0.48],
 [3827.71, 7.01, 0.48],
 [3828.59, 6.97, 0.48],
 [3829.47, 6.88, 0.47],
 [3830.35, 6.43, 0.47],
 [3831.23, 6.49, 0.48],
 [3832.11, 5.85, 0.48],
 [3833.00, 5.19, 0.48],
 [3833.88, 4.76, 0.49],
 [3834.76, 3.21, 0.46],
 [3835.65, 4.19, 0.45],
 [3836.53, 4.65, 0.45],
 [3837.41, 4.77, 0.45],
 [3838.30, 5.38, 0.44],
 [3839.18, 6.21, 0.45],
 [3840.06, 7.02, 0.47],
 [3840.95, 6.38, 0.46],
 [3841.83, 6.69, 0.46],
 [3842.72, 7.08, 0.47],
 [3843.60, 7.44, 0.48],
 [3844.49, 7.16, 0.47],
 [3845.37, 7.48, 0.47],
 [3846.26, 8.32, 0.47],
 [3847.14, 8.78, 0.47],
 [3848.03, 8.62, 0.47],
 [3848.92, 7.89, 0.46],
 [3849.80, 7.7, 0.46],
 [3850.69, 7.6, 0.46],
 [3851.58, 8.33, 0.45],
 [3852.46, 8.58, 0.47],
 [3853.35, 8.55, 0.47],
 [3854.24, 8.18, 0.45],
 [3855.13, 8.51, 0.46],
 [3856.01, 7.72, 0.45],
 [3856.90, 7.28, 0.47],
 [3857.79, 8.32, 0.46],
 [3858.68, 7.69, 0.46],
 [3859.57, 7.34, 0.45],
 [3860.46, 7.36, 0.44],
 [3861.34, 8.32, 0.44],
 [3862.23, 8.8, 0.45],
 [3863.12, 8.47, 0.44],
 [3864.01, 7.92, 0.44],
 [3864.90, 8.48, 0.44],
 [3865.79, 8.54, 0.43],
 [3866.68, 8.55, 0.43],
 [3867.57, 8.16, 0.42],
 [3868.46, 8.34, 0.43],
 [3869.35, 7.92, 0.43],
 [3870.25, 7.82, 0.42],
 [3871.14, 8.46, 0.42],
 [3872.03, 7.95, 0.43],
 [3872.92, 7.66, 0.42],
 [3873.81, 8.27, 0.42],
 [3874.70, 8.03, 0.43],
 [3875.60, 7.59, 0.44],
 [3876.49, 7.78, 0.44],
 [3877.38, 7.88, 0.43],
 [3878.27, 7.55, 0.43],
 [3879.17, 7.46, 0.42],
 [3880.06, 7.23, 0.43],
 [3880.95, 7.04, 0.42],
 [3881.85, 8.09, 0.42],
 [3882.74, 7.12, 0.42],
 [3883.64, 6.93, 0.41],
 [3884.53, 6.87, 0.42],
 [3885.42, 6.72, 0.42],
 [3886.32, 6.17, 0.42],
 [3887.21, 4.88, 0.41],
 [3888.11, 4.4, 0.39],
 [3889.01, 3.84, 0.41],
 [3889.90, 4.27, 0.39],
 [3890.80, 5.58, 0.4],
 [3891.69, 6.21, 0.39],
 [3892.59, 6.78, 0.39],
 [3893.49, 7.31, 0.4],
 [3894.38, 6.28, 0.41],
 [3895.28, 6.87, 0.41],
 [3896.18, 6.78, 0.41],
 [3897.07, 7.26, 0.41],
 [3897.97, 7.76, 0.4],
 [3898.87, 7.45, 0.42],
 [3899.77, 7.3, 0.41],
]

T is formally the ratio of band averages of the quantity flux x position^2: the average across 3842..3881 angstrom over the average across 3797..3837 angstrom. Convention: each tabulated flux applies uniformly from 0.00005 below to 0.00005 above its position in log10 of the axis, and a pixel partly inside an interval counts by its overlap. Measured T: 1.18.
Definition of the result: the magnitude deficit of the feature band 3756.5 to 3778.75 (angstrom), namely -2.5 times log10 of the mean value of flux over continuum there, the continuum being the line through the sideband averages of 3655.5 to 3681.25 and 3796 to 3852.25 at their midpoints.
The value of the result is 0.01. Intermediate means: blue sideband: 5.92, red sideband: 6.97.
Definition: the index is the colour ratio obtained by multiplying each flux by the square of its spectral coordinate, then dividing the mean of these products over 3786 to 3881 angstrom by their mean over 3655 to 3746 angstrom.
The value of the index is 1.36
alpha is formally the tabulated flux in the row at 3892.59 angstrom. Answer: 6.78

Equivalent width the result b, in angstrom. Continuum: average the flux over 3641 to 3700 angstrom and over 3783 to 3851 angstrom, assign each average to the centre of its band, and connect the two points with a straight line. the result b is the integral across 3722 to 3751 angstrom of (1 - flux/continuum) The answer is 2.1 angstrom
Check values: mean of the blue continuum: 5.77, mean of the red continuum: 7.02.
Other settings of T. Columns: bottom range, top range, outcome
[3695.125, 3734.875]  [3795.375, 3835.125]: 1.30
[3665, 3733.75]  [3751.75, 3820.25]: 1.29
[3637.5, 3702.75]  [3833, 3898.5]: 1.37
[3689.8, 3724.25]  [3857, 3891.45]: 1.45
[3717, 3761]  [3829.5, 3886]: 1.31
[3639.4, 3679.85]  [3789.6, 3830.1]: 1.29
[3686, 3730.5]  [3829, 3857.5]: 1.31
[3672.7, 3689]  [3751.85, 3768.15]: 1.33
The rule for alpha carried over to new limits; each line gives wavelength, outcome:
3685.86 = 5.23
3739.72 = 6.87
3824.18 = 7.91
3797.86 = 4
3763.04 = 6.88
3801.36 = 6.84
